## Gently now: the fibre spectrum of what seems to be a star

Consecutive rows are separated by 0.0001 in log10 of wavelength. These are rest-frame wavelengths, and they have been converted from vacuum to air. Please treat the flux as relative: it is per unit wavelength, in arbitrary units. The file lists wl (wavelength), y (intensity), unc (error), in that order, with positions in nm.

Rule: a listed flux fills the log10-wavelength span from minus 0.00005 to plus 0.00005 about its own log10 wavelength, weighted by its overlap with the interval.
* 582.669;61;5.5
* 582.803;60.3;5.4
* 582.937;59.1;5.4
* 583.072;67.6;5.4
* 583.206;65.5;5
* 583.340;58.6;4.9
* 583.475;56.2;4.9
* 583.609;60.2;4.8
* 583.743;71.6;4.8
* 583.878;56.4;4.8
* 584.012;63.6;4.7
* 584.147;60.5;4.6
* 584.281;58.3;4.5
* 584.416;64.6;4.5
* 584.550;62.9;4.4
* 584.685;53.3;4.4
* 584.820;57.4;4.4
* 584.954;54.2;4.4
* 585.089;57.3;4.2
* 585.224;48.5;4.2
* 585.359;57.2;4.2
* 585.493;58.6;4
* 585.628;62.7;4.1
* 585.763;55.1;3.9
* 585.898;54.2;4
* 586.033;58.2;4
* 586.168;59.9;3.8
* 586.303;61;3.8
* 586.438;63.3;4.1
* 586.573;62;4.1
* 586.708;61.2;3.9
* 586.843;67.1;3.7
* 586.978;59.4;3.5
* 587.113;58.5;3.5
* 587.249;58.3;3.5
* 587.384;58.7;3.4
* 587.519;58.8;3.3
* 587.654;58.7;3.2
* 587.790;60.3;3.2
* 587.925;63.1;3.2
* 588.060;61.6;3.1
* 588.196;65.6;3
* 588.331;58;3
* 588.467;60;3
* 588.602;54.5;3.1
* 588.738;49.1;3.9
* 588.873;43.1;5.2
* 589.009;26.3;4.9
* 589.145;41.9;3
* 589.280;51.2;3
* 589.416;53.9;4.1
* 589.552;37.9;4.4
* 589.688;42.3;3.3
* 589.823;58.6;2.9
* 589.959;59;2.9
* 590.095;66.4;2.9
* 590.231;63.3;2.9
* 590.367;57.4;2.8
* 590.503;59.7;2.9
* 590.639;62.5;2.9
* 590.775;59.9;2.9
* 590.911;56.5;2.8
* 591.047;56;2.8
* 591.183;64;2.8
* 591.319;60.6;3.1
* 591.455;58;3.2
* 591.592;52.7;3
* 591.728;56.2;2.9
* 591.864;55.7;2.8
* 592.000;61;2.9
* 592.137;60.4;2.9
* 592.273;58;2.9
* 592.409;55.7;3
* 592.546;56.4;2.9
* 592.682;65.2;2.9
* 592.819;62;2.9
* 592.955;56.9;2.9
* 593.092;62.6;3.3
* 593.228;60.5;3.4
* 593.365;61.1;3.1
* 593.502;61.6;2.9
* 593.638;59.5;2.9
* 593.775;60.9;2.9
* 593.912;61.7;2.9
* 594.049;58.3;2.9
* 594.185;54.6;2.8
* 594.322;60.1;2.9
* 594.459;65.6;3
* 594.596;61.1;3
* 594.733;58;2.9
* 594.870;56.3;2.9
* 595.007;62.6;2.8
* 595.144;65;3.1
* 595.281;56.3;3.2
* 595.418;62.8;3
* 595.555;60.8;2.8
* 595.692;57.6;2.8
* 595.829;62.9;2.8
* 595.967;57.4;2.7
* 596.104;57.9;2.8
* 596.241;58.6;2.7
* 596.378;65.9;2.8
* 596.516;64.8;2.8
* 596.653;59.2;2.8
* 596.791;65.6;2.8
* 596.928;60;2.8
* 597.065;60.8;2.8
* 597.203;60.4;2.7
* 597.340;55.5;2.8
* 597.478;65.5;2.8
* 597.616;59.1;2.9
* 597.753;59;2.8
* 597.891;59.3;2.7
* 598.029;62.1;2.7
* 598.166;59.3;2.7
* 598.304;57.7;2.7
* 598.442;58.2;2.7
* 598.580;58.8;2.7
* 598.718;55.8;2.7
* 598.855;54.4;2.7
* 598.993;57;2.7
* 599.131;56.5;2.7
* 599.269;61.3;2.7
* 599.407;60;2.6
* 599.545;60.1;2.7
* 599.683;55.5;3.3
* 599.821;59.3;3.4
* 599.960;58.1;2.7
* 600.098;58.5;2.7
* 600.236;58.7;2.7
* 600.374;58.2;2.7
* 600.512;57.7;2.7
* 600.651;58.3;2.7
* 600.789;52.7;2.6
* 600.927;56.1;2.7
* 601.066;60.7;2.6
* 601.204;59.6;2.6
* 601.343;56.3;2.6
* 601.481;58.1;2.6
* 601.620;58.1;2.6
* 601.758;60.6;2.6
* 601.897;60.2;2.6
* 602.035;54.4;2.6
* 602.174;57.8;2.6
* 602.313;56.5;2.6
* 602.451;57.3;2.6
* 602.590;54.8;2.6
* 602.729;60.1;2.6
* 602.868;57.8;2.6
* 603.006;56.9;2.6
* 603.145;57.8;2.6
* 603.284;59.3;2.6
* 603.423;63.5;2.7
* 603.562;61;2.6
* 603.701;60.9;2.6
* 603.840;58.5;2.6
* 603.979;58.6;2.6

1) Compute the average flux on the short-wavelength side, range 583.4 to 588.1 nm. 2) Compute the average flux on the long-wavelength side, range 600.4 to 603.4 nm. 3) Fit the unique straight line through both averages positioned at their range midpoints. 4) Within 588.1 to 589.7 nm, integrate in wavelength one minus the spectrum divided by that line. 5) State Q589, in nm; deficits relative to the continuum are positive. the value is 0.272 nm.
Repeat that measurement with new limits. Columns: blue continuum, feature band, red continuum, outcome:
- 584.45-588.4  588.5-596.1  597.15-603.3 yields 0.189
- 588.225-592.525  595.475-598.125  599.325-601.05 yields -0.177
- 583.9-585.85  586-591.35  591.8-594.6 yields 0.182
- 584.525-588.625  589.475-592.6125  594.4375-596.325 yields 0.120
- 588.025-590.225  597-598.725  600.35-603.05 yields -0.110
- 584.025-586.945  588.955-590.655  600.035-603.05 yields 0.186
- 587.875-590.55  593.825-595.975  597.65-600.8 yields -0.151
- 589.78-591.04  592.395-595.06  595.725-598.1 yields 0.016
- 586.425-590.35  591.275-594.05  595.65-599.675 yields -0.082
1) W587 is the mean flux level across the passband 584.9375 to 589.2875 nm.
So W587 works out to 56.7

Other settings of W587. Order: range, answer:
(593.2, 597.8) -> 60.5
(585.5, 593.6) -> 57.5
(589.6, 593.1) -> 58.5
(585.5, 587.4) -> 59.9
